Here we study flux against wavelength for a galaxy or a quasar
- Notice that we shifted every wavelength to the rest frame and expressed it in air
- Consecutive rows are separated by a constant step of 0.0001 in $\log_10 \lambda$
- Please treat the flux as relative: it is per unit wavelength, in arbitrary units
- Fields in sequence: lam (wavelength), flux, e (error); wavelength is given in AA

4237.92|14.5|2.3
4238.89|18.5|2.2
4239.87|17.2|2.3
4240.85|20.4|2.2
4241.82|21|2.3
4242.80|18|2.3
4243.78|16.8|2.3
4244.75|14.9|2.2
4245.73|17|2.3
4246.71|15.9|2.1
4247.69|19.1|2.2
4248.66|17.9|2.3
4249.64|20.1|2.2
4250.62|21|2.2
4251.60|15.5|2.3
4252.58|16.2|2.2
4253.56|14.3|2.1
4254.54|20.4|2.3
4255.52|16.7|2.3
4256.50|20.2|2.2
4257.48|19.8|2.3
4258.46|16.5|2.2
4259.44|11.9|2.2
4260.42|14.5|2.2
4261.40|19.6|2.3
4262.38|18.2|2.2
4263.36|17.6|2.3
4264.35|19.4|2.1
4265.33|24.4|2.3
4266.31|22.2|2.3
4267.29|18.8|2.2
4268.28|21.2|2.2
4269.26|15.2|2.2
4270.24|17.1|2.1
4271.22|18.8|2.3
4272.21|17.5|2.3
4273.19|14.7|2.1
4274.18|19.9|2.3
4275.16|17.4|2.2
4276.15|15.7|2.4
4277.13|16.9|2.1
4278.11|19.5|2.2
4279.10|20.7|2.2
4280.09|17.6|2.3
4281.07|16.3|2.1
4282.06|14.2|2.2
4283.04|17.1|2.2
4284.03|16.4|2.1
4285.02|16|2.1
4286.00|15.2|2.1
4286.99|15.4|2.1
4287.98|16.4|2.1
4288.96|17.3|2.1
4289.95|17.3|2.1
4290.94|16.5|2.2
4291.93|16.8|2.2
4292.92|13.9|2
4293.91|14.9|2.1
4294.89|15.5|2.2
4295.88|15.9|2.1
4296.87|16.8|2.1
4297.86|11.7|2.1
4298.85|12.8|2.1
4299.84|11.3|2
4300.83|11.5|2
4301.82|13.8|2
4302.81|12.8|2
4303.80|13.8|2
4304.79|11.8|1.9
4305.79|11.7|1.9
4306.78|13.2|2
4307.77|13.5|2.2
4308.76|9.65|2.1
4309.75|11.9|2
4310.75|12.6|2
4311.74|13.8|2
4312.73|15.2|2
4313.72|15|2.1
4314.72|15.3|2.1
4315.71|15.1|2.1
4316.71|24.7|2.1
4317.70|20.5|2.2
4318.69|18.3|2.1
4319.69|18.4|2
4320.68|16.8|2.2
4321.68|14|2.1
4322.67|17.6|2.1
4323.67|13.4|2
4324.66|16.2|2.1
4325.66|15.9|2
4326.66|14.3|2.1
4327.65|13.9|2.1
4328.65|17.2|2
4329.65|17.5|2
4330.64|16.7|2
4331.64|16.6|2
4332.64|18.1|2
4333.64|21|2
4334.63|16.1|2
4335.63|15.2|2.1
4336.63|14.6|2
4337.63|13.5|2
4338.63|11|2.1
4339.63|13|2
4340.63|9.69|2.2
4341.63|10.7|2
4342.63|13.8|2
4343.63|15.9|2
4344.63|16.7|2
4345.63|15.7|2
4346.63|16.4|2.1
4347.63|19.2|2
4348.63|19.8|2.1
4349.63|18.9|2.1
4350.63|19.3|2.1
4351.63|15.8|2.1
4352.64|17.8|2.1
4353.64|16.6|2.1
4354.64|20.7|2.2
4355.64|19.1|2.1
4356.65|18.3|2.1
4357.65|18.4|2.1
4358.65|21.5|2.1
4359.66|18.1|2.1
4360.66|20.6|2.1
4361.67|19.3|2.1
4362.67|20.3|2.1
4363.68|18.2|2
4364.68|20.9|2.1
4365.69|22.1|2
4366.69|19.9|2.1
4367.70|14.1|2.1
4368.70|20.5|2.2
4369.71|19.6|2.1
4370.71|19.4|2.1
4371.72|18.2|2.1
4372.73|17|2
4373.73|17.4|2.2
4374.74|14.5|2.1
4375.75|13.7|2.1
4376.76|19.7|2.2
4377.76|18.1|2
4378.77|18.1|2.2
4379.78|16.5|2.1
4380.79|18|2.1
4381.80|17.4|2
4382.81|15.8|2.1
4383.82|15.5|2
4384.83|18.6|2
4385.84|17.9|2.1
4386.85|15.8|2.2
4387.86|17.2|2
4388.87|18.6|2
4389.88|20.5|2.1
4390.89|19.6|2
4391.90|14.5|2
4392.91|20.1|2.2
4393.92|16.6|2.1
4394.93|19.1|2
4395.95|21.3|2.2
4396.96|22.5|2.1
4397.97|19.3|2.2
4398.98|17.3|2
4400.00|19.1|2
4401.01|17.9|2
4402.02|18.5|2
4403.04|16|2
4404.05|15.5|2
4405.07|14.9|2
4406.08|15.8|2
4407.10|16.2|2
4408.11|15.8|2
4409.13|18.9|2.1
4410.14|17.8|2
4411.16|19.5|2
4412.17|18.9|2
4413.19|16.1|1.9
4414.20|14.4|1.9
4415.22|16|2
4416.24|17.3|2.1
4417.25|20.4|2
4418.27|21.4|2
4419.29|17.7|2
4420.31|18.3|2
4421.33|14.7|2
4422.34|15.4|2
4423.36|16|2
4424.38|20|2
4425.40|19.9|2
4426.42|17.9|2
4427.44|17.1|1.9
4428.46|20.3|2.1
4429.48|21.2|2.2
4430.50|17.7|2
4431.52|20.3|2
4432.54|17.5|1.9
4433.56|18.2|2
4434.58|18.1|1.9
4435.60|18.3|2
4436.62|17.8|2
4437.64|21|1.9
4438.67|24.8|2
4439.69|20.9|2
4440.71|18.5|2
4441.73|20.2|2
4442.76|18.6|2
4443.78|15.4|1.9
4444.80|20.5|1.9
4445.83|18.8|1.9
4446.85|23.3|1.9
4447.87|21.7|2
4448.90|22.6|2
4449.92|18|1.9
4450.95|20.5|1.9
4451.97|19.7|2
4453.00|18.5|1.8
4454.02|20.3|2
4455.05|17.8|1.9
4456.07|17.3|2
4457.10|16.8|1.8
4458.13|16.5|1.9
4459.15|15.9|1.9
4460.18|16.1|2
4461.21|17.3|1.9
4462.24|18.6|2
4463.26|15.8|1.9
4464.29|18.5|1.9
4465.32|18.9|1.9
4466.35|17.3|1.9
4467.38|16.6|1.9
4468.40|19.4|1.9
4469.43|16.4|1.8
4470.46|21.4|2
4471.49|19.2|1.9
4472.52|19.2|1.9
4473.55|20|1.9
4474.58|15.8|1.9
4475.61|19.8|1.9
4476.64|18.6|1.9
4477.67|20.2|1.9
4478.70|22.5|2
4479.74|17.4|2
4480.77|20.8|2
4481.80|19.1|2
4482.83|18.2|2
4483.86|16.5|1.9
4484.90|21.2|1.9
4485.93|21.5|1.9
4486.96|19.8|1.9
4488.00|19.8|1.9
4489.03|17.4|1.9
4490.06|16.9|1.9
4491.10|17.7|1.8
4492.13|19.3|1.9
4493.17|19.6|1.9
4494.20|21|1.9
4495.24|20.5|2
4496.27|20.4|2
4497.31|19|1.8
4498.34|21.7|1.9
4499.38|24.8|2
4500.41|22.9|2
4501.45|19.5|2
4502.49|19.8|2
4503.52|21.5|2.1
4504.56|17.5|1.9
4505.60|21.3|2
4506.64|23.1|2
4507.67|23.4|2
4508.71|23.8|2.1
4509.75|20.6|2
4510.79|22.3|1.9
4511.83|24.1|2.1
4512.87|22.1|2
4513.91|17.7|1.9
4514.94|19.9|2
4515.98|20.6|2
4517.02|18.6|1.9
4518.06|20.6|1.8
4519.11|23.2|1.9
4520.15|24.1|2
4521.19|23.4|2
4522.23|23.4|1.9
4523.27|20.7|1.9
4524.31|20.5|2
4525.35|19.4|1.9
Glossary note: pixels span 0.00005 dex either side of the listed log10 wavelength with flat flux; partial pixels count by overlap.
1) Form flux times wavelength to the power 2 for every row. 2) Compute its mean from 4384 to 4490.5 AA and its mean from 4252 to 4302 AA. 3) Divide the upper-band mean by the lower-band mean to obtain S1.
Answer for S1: 1.2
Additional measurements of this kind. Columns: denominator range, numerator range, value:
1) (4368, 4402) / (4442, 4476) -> 1.06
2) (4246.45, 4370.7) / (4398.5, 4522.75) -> 1.23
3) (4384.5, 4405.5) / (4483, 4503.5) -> 1.15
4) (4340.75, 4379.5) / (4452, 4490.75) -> 1.08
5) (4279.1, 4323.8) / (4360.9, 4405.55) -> 1.24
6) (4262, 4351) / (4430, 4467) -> 1.26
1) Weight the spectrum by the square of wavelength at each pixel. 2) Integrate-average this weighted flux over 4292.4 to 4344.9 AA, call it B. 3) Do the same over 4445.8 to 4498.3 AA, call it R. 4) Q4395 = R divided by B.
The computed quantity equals 1.37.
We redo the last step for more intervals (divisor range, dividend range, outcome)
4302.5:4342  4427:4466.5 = 1.33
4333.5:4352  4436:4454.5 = 1.36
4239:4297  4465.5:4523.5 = 1.29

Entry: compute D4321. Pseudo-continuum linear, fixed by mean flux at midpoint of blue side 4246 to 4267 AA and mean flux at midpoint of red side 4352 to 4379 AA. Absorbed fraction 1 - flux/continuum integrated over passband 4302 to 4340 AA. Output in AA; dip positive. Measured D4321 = 6.5 AA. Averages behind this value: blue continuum 18.2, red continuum 18.6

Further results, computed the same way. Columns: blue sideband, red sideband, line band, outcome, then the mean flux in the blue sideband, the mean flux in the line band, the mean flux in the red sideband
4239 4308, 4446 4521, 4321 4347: 3.5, 16.7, 15.2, 19.7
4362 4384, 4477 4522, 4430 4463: 0.9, 18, 19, 20.6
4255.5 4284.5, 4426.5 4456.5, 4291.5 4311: 5.2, 17.9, 13.3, 19.5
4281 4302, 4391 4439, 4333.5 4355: 0.7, 15.1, 15.9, 18.1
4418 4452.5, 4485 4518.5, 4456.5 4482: 2.0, 19.2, 18.3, 20.6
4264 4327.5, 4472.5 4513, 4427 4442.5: -0.4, 16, 19.5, 20.3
